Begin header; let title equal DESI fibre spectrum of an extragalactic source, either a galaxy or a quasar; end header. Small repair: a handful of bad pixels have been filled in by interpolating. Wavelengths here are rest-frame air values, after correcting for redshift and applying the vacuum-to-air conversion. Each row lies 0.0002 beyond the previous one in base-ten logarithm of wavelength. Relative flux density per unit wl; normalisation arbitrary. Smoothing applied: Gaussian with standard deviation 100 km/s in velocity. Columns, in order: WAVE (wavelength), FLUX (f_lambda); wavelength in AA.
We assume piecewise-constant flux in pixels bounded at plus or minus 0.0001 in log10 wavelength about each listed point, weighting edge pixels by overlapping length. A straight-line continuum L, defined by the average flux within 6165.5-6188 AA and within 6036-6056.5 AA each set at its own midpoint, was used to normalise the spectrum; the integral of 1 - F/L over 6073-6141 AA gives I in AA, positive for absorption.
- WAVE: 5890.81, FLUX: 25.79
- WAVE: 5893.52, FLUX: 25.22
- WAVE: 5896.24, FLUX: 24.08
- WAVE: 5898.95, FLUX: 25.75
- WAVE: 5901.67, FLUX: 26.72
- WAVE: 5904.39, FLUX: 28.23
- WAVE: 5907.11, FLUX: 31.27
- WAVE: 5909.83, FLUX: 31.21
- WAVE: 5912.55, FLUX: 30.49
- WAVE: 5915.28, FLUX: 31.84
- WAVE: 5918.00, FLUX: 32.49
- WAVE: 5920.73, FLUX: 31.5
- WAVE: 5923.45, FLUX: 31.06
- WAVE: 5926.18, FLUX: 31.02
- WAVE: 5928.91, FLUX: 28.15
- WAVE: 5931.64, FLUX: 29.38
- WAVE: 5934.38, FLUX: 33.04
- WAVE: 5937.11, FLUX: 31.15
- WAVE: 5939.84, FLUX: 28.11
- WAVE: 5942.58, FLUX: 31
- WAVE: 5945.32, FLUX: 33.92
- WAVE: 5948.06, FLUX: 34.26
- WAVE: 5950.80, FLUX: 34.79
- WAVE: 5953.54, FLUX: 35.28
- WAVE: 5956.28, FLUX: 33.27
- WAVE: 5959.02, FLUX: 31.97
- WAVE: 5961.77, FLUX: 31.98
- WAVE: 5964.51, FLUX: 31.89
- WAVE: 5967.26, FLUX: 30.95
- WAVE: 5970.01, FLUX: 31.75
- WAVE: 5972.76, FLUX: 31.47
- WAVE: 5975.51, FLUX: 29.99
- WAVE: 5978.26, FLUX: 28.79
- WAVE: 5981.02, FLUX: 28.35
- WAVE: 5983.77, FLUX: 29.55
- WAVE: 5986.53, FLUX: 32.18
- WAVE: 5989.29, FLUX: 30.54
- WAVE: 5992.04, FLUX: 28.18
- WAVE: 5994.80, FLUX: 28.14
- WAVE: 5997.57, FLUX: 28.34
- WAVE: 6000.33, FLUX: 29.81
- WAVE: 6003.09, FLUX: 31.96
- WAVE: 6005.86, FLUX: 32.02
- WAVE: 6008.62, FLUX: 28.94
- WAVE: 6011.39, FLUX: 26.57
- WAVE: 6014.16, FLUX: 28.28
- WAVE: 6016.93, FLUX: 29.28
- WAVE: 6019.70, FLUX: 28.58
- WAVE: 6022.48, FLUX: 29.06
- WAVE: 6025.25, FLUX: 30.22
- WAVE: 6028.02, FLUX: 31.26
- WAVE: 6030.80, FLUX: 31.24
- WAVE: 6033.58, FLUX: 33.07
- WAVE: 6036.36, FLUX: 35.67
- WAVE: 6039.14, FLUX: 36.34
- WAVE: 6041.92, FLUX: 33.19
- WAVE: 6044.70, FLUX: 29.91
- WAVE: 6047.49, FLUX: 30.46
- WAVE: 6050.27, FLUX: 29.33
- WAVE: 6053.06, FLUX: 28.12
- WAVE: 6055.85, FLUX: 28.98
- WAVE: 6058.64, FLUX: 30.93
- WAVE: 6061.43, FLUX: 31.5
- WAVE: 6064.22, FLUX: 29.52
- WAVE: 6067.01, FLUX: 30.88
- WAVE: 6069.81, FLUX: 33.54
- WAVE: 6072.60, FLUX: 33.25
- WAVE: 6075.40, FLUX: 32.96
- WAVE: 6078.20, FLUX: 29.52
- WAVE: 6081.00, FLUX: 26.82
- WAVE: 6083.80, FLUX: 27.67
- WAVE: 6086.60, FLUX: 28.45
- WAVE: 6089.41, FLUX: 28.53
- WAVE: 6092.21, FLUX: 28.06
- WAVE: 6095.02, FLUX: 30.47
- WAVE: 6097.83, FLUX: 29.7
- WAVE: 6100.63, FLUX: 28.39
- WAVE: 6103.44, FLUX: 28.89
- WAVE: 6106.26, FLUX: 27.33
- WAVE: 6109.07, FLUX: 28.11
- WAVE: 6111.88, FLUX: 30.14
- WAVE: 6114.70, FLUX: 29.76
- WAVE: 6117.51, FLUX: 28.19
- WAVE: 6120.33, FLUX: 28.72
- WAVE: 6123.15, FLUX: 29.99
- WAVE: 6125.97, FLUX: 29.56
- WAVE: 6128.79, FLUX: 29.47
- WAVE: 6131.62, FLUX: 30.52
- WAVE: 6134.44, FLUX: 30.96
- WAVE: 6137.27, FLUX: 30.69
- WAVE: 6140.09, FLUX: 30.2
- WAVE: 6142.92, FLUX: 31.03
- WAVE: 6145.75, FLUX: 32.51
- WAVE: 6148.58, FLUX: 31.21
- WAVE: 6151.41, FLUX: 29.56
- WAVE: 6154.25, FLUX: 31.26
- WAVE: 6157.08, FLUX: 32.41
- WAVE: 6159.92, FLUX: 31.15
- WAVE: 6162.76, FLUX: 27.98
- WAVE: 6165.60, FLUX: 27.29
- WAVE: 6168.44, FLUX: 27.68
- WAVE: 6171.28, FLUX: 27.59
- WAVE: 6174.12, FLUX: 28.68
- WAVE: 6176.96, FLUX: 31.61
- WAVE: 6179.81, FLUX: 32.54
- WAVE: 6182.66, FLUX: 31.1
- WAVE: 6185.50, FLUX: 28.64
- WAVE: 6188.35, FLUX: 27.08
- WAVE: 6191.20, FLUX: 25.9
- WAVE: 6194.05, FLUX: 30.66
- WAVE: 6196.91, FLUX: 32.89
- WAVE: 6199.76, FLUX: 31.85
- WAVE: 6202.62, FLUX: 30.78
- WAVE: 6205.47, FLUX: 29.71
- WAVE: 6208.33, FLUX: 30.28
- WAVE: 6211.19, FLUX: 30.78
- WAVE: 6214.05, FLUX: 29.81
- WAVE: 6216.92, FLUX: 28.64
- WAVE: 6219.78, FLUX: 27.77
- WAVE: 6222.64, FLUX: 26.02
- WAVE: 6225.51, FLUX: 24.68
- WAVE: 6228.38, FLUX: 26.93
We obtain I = 2.48 AA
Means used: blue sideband 31.4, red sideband 29.4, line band 29.3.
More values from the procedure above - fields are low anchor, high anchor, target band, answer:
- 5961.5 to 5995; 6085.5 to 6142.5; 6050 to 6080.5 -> -1.1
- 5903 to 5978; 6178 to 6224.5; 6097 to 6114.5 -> 0.9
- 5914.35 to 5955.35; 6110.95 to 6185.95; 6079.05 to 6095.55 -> 1.2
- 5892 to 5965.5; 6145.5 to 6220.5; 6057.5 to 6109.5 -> 0.8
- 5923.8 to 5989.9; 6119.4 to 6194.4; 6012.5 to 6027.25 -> 0.8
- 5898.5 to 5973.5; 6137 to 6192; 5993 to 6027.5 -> 1.7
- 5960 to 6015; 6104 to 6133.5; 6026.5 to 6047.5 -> -2.2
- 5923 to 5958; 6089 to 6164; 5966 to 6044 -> 1.7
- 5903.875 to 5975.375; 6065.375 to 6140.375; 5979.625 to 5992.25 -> 0.5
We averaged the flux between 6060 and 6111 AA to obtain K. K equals 29.6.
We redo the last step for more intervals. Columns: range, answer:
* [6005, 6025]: 29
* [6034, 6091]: 30.8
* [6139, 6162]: 31.1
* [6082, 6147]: 29.4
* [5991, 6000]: 28.4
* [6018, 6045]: 31.9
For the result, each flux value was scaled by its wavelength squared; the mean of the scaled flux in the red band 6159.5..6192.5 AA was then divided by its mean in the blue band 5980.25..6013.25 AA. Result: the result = 1.04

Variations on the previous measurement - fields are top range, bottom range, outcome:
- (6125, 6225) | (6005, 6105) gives 1.03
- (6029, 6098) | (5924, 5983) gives 1.01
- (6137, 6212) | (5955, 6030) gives 1.06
